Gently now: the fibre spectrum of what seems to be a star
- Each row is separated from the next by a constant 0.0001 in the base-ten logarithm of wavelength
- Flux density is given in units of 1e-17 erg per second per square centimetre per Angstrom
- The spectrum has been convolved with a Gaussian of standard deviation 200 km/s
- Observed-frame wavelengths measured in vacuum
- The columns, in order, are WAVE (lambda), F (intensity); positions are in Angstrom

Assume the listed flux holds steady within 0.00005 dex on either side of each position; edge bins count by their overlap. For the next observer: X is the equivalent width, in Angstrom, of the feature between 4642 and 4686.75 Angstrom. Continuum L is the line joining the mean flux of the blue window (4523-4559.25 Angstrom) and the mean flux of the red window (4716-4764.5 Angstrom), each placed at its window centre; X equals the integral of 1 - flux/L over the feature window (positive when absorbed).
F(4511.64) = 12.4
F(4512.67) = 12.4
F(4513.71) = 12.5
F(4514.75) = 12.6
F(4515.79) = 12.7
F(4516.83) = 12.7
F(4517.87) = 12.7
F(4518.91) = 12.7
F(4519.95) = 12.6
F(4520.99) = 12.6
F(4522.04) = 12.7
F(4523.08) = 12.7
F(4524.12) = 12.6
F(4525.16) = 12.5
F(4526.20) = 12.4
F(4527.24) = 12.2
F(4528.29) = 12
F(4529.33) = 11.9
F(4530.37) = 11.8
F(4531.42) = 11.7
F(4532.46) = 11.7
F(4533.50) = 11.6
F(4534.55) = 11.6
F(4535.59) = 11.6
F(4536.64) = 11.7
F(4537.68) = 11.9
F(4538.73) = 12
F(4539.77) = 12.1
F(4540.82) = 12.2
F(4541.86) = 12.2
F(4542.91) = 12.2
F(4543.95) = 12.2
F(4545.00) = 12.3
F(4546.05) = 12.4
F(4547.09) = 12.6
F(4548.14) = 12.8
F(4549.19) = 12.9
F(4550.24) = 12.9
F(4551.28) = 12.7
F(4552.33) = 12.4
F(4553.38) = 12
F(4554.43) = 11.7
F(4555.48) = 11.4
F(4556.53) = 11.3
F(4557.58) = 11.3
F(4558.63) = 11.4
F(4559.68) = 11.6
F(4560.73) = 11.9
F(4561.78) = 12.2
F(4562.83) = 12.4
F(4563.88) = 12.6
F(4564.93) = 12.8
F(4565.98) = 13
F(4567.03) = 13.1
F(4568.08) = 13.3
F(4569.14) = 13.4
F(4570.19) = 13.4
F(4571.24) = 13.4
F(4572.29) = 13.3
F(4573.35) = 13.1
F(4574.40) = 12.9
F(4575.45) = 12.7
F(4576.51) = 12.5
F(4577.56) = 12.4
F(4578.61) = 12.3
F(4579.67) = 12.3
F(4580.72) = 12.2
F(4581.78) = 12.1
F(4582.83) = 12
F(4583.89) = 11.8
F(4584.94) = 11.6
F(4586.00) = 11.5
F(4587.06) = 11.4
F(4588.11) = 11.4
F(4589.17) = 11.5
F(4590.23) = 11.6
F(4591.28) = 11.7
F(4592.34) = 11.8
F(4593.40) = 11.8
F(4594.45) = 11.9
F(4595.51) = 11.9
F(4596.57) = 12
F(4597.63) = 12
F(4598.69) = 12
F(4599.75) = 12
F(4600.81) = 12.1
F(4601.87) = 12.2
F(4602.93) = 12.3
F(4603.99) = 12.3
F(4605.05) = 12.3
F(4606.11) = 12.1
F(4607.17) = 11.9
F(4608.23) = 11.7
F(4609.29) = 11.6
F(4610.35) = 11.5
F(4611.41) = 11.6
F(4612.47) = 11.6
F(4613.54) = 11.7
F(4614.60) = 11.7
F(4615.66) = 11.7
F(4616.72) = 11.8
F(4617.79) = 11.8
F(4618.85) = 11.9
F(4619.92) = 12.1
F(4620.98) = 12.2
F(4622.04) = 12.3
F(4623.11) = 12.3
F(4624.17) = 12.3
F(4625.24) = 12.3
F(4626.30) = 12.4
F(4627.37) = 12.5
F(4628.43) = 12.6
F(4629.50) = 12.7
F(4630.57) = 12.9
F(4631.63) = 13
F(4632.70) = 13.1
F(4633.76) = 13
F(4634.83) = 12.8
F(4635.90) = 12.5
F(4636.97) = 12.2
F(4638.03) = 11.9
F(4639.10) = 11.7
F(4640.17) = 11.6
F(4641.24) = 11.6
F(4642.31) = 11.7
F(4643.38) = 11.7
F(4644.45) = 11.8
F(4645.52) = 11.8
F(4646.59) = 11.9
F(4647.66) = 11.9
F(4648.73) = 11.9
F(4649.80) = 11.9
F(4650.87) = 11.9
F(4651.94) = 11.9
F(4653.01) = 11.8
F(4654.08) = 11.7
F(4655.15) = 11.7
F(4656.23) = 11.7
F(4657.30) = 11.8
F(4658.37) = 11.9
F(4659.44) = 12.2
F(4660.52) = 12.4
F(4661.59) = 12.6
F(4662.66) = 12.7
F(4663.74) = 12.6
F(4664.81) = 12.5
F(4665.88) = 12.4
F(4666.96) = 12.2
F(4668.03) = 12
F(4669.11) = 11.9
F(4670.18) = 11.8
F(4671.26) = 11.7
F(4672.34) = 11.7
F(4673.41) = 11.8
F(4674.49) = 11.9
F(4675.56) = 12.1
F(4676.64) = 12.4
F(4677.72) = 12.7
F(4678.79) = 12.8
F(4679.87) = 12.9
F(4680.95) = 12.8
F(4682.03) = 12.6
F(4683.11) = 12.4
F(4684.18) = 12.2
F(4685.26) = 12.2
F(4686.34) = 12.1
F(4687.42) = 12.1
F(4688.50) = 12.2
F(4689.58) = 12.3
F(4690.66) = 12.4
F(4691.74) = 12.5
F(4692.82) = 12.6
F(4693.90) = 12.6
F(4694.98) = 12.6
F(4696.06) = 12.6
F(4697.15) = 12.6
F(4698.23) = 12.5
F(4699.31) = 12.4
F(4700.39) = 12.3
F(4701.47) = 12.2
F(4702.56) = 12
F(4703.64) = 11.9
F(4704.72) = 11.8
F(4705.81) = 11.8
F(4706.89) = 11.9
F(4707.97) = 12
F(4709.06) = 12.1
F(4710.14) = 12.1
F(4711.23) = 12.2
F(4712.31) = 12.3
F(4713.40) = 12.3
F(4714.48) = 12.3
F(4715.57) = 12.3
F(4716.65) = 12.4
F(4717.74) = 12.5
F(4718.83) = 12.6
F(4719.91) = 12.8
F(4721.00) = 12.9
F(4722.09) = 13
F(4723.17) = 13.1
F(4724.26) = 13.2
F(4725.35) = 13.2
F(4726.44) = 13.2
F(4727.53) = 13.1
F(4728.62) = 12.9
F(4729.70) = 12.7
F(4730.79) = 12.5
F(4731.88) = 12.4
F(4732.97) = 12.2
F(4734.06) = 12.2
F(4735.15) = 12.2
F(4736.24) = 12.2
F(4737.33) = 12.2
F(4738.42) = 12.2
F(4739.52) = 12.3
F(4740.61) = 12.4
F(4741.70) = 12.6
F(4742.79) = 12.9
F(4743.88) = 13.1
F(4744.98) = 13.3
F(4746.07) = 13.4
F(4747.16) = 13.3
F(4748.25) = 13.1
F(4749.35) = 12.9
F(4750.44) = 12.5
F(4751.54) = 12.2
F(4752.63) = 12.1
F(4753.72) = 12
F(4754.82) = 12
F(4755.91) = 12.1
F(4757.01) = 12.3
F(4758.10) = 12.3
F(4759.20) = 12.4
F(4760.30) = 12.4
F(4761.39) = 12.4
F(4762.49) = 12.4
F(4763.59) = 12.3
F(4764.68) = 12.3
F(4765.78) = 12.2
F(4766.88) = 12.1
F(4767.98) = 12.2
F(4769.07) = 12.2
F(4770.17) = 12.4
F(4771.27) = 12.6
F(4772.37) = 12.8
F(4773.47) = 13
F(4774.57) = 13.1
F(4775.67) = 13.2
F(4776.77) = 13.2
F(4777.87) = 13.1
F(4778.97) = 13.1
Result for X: 1.0 Angstrom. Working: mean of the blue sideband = 12.1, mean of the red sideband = 12.6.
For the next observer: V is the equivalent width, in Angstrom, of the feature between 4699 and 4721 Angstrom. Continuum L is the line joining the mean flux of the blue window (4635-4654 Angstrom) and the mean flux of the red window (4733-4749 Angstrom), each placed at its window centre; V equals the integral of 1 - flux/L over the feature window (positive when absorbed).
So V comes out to 0.3 Angstrom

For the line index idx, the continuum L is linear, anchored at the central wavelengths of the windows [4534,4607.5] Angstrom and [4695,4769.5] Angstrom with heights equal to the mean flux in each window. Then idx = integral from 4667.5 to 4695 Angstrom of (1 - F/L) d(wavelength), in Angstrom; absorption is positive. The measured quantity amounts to 0.2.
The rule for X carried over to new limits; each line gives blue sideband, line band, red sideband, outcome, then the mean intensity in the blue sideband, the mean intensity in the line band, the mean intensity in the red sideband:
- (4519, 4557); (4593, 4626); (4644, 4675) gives 0.3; 12.2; 12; 12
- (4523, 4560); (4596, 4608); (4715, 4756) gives 0.1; 12.1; 12.1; 12.6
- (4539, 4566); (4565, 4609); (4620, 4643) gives 0.1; 12.2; 12.3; 12.4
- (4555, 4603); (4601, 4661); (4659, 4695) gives 1.0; 12.2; 12.1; 12.3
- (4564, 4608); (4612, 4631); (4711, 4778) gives 0.3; 12.3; 12.1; 12.6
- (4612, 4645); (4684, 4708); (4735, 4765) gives 0.2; 12.2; 12.3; 12.5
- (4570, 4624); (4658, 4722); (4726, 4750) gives 0.9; 12.1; 12.3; 12.7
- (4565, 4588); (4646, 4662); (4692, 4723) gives 0.6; 12.5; 11.9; 12.4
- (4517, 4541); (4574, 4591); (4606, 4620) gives -0.2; 12.2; 12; 11.7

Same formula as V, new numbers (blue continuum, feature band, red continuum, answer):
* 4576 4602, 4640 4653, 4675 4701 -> 0.5 Angstrom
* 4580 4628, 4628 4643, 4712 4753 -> -0.3 Angstrom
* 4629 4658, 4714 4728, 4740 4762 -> -0.4 Angstrom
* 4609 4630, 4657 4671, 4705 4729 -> 0.0 Angstrom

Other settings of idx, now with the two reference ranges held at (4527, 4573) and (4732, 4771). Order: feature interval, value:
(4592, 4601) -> 0.26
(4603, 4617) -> 0.55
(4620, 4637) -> -0.33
